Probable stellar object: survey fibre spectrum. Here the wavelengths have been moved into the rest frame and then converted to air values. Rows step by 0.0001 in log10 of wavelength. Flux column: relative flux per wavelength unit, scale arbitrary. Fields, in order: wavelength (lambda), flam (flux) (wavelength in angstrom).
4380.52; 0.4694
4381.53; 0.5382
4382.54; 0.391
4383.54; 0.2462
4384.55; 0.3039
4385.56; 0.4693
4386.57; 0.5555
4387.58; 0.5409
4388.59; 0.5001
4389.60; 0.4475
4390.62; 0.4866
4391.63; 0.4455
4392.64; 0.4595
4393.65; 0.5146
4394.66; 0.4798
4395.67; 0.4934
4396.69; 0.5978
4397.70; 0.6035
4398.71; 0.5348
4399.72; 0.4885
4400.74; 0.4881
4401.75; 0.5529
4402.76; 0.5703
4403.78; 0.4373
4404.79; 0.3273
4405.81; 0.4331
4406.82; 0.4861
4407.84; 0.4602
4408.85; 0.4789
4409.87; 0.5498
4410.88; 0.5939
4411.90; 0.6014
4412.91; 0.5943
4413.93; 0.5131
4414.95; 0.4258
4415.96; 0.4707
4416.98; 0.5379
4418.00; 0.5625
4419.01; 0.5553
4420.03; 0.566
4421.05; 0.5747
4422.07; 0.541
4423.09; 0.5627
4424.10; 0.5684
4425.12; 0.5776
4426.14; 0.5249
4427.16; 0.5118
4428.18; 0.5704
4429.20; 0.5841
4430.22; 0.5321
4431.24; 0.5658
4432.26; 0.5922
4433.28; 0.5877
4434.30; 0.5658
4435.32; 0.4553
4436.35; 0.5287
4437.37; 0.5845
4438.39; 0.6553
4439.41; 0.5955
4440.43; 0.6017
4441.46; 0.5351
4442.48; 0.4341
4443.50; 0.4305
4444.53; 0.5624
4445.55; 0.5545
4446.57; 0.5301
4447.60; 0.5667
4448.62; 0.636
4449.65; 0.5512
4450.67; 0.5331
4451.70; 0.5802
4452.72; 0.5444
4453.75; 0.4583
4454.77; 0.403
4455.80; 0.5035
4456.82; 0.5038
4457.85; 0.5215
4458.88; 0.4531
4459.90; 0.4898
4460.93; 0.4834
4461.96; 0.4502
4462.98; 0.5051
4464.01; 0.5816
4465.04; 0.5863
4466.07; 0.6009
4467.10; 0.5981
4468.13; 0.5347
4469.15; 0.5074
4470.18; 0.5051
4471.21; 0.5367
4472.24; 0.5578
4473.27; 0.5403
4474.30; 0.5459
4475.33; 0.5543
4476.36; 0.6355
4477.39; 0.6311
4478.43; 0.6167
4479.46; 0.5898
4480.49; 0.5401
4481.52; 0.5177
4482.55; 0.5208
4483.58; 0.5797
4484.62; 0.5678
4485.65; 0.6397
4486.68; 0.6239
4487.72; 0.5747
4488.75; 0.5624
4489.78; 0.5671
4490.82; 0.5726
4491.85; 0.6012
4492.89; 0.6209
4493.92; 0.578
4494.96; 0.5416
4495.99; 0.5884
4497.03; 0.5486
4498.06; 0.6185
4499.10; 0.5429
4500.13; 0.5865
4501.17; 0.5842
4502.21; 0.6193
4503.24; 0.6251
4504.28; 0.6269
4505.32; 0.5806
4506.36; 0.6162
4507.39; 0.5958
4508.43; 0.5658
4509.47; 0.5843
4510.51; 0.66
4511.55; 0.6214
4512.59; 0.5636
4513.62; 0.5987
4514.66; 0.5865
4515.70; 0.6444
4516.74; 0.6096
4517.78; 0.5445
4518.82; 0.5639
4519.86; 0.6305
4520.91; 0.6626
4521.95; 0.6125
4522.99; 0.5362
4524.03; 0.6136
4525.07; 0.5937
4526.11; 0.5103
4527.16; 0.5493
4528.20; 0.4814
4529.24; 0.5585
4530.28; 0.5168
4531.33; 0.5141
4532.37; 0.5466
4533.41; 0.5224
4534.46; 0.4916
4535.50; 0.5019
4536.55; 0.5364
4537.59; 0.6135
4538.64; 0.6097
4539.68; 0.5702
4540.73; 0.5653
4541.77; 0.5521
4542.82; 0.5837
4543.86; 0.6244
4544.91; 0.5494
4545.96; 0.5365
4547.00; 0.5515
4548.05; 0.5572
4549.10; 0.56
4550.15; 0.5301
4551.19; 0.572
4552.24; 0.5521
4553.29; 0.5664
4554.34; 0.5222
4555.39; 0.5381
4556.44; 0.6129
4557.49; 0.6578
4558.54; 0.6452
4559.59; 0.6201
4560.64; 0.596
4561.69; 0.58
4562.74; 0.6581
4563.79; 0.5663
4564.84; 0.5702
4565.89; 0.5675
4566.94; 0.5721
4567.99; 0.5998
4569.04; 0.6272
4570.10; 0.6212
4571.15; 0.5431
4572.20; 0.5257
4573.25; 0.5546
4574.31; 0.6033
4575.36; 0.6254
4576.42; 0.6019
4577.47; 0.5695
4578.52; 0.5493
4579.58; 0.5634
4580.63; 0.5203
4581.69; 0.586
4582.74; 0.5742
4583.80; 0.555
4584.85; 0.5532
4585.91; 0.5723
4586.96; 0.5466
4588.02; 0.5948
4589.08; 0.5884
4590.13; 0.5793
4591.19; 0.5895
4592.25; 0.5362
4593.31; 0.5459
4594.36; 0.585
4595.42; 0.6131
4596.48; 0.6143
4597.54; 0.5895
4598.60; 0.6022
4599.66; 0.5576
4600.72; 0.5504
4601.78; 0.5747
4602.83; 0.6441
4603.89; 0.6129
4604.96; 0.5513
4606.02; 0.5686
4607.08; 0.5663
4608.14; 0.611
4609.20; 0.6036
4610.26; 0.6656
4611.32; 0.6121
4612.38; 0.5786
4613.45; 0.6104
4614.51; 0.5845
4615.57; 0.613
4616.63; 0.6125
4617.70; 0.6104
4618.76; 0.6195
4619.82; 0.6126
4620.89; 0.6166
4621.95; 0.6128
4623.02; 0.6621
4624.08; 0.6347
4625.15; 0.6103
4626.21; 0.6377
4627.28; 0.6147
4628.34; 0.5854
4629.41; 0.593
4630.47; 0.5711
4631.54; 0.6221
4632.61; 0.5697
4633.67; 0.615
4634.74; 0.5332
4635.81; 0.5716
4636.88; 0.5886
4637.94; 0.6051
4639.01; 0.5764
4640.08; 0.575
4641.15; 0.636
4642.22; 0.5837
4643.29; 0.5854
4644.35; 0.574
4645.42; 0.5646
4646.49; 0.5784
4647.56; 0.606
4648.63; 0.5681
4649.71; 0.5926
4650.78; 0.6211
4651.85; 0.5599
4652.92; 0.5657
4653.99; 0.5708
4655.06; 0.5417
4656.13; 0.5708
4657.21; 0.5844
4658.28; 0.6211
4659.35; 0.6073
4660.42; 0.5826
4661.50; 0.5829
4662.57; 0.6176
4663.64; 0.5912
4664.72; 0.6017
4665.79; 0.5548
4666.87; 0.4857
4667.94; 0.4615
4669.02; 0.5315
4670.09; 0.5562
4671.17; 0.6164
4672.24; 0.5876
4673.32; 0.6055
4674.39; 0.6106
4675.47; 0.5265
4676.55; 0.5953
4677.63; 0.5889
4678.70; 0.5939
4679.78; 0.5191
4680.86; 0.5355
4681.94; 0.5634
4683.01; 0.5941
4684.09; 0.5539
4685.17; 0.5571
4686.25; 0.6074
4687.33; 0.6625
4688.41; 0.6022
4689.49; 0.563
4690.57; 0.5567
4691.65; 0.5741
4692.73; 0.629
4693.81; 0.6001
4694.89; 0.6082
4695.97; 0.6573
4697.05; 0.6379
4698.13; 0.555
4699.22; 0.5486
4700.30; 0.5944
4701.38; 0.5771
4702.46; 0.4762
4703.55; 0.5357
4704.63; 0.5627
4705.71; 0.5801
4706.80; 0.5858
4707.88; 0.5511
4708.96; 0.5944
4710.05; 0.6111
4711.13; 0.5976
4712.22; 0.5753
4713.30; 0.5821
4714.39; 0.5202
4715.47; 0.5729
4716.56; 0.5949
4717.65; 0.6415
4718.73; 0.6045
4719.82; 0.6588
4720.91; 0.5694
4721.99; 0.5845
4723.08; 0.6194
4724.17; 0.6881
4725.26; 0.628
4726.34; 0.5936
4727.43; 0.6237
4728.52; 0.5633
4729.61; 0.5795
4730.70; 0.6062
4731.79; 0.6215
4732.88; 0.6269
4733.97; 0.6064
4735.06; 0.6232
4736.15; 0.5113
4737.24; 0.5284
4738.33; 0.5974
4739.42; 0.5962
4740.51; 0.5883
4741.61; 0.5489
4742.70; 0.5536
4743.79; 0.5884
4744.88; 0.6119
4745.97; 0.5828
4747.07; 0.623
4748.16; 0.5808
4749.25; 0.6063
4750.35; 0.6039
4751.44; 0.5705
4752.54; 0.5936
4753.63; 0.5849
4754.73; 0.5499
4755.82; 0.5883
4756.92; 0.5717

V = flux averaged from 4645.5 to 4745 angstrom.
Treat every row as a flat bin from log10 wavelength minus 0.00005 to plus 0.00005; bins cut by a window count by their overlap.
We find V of 0.583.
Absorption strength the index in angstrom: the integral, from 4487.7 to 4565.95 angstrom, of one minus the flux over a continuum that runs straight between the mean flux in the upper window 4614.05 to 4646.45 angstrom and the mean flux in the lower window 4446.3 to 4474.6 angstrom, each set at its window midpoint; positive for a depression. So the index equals -3.0 angstrom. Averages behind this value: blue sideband 0.529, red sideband 0.6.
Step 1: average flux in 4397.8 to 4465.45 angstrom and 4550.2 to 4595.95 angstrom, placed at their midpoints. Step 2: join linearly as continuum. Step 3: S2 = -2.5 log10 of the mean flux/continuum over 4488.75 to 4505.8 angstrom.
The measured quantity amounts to -0.07 mag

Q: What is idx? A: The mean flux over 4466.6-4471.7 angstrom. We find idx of 0.537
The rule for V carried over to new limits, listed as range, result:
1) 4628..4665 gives 0.586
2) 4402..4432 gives 0.528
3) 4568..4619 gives 0.585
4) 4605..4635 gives 0.605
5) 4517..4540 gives 0.559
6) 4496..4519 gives 0.595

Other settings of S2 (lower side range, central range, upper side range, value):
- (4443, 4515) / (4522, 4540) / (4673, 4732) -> 0.04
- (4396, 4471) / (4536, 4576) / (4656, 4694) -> -0.05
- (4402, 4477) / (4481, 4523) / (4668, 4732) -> -0.08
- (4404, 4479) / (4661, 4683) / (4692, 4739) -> 0.03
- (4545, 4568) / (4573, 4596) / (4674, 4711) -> 0.01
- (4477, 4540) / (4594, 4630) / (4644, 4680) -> -0.05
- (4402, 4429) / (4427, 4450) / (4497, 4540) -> -0.04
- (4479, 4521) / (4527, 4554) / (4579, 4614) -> 0.07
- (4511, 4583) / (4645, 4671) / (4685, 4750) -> 0.02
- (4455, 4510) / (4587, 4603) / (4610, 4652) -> 0.02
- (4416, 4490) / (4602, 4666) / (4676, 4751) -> -0.04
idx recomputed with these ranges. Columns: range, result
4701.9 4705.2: 0.526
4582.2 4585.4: 0.561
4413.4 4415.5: 0.47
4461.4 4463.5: 0.479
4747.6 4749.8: 0.595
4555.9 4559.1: 0.638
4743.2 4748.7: 0.597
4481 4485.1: 0.546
